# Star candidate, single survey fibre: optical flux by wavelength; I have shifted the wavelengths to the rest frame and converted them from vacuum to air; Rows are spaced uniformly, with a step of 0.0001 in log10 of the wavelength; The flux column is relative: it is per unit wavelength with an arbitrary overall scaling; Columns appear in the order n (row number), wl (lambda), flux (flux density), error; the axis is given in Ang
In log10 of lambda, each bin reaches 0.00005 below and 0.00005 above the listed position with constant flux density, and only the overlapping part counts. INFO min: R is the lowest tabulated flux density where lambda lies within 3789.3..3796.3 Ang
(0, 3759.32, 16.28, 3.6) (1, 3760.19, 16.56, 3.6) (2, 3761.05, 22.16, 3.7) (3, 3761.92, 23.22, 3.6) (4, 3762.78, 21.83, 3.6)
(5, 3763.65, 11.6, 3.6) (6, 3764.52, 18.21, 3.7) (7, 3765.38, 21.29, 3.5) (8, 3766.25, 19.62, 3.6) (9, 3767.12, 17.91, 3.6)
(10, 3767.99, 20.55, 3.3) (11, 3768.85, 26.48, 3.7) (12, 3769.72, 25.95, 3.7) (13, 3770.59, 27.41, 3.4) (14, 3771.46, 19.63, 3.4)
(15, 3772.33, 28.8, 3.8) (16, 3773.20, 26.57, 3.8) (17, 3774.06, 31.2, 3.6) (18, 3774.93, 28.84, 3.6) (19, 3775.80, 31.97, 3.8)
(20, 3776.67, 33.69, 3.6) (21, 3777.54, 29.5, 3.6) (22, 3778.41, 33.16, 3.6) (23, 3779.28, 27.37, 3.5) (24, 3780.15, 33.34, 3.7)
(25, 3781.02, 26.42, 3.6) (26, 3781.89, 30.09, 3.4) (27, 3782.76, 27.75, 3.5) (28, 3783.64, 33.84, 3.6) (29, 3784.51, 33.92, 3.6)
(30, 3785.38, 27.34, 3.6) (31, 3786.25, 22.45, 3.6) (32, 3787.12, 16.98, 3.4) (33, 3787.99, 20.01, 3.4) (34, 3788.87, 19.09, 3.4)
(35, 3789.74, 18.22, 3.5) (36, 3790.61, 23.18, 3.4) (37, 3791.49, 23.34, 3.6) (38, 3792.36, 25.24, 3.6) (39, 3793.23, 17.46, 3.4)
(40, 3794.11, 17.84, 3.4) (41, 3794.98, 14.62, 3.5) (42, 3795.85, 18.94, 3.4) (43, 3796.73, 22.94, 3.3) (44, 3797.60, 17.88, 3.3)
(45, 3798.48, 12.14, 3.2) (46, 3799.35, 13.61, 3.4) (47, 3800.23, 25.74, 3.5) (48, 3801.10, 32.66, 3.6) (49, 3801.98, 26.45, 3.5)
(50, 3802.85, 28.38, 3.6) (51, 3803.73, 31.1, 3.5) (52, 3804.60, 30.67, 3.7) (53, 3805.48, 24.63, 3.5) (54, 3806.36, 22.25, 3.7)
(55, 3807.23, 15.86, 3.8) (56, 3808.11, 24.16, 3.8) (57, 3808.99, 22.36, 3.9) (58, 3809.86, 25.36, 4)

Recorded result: 14.62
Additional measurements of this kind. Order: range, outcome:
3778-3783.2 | 26.42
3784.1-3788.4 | 16.98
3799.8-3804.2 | 25.74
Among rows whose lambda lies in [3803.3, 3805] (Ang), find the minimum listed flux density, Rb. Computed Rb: 30.67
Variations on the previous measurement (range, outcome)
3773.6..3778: 28.84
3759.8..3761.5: 16.56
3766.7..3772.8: 17.91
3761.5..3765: 11.6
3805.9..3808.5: 15.86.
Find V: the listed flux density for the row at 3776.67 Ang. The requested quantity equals 33.69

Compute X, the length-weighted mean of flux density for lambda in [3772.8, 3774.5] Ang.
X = 29.1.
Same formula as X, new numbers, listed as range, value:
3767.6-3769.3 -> 23.7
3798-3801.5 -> 20.9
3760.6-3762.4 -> 22.7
